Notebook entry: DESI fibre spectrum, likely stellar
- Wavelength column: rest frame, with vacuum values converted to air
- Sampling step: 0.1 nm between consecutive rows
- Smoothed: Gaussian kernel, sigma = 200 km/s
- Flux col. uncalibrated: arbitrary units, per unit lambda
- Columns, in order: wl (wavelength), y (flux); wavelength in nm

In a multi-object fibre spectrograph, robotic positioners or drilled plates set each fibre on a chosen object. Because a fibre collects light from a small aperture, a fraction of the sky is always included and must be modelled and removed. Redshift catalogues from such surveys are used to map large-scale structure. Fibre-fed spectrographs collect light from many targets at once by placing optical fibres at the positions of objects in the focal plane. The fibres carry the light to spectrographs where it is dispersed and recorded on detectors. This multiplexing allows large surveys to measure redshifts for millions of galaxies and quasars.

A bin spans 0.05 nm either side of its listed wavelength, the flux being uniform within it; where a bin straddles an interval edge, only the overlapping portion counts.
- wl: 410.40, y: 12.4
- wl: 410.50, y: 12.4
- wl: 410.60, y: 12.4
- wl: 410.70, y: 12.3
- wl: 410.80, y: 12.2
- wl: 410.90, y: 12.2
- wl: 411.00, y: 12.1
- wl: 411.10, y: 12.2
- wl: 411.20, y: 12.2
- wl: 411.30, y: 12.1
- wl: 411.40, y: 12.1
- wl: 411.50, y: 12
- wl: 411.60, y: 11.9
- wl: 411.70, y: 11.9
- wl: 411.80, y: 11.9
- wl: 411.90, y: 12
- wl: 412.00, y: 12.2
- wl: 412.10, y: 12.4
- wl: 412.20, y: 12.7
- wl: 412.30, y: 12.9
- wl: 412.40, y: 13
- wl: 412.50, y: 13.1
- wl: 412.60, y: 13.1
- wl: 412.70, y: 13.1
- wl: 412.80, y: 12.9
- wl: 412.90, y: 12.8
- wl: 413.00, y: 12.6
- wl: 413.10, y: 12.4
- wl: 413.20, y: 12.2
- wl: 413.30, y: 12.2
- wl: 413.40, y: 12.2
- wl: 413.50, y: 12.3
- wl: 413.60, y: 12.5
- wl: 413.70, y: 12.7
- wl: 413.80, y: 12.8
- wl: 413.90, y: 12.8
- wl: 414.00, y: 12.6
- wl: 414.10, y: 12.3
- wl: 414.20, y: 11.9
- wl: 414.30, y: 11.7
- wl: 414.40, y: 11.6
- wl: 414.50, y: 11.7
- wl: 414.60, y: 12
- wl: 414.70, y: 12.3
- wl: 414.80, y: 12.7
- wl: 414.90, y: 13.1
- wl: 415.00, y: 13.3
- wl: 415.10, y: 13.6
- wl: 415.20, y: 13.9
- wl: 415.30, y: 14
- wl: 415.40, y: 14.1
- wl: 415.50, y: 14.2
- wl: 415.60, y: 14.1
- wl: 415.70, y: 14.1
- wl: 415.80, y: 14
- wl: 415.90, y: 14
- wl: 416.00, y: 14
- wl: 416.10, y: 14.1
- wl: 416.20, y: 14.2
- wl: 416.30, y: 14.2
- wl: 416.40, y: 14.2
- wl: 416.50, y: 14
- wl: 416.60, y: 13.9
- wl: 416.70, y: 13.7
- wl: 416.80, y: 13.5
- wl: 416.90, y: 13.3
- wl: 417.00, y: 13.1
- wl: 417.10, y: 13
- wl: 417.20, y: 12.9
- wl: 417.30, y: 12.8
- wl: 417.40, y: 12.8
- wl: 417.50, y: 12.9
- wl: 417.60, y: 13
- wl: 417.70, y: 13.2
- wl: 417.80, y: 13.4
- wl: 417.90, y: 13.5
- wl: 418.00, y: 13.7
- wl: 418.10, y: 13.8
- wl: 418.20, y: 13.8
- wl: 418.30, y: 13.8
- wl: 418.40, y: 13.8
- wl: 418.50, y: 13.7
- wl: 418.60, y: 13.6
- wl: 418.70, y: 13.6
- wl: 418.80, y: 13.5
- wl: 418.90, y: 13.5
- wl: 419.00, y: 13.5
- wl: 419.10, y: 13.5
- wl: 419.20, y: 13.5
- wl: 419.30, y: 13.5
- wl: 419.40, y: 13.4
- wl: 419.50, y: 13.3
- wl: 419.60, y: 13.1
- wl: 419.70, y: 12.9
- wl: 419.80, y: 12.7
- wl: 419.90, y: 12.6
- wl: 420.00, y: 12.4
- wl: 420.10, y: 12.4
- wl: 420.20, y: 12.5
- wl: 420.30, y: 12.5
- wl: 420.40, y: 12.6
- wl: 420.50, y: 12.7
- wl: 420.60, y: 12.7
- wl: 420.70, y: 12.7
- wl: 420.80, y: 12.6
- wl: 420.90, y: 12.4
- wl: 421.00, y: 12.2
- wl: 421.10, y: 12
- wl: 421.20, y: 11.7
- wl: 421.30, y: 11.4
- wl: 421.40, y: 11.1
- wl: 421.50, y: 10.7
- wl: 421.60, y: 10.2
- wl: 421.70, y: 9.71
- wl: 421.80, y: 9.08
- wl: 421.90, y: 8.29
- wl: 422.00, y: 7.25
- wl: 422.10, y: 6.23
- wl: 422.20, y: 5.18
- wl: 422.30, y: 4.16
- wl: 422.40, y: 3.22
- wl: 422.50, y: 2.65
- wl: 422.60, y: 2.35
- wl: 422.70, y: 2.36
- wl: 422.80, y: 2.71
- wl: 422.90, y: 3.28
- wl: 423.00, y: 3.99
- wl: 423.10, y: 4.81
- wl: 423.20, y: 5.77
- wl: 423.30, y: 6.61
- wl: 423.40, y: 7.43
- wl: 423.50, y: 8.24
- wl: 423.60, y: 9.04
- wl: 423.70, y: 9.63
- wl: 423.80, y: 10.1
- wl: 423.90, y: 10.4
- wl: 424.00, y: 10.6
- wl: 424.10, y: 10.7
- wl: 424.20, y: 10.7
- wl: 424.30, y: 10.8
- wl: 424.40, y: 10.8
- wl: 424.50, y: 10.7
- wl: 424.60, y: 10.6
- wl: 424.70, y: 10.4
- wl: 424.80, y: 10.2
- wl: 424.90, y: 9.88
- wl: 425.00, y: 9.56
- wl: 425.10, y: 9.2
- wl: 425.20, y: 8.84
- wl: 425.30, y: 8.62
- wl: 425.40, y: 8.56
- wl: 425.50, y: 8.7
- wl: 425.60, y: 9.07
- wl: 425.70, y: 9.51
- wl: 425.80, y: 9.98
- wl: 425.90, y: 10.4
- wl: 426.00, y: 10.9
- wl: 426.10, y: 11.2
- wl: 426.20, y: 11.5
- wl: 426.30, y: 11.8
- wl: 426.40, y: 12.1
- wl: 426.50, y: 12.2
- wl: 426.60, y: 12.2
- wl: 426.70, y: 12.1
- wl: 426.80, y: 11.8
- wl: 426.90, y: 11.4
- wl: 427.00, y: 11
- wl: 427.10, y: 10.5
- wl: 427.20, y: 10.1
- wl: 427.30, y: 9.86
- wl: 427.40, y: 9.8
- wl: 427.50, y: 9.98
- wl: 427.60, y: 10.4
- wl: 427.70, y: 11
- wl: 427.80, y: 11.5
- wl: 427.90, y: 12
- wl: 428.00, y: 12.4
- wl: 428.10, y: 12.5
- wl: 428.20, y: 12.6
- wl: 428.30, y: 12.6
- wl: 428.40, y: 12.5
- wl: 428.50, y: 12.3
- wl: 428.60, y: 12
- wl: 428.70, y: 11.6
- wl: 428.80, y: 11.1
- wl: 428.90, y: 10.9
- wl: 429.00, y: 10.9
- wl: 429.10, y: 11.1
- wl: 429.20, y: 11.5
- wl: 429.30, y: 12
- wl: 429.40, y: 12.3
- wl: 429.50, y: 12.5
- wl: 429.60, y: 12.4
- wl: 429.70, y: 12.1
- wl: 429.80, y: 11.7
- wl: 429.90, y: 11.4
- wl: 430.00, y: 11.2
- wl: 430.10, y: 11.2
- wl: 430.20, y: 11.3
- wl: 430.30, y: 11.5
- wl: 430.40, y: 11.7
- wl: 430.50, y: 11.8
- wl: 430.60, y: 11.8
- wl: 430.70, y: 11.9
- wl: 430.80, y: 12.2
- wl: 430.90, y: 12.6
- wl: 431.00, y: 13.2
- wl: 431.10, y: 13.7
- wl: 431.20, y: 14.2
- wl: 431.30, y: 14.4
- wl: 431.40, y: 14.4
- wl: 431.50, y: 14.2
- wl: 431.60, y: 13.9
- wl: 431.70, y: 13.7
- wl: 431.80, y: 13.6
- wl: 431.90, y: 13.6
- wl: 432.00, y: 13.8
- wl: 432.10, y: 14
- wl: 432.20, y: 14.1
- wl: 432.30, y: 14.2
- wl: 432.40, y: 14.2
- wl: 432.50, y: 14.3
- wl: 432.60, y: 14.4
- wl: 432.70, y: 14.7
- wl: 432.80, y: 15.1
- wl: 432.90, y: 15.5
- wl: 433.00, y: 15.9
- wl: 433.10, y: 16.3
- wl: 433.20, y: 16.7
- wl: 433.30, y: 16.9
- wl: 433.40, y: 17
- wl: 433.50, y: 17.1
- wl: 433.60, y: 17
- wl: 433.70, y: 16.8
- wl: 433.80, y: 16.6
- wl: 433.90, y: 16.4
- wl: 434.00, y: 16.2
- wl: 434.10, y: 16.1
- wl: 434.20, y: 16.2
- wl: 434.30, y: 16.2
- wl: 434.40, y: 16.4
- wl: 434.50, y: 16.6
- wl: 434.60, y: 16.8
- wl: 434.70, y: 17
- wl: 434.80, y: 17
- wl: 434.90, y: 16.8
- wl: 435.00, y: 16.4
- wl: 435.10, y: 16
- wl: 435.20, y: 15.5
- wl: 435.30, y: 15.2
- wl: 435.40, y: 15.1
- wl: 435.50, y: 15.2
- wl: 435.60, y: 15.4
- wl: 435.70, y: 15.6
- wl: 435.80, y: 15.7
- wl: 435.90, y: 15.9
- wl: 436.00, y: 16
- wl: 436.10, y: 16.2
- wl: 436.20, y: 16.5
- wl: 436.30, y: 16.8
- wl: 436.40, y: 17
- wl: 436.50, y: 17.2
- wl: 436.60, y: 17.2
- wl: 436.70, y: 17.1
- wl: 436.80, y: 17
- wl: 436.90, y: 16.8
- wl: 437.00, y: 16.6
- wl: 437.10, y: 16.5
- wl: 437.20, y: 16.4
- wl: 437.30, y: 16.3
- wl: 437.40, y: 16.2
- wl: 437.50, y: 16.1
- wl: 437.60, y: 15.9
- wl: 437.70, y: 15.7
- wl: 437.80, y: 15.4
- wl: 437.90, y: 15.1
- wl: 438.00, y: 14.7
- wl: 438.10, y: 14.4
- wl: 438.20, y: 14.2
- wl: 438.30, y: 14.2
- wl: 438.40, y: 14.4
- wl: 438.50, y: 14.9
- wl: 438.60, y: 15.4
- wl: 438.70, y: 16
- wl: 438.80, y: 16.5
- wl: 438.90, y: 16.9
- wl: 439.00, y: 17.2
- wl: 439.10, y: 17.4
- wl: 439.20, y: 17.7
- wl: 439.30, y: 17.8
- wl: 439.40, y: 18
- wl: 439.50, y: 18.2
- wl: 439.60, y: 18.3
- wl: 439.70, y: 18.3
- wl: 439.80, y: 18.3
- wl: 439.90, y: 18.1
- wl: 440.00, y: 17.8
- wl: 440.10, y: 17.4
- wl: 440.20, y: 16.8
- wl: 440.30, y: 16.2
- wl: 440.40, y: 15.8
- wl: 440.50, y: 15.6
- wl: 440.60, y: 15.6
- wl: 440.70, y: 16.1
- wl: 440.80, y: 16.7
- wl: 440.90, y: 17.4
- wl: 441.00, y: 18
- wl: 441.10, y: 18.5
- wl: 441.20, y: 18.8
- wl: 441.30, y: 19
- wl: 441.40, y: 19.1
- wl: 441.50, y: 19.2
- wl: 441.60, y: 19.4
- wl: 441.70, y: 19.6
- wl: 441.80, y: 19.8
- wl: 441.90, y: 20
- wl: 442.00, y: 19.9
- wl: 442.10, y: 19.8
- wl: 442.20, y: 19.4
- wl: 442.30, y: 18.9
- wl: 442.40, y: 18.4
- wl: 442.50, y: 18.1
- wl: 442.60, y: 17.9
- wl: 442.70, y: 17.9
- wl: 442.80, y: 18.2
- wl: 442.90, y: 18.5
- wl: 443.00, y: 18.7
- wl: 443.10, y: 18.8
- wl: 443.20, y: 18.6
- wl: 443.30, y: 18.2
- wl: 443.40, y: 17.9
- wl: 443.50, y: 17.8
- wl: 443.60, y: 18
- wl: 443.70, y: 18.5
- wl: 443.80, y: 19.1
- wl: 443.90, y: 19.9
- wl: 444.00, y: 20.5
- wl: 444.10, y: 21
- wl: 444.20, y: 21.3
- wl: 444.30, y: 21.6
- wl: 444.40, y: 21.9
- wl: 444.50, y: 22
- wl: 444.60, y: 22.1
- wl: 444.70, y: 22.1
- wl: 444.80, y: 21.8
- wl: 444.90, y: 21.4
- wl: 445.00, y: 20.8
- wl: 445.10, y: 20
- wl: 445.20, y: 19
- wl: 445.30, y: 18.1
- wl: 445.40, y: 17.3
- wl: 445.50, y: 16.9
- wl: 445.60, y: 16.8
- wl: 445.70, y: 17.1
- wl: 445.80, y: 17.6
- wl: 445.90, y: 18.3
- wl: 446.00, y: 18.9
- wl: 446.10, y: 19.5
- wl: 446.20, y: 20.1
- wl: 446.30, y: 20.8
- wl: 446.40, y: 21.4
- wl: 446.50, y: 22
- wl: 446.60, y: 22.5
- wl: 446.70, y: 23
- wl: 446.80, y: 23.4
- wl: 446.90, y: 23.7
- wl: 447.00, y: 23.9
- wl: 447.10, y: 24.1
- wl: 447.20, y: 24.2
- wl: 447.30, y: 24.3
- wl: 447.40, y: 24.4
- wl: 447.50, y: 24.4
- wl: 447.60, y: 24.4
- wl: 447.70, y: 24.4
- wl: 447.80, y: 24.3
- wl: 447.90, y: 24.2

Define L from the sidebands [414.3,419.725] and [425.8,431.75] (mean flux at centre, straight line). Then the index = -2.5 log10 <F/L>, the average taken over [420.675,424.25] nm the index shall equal 0.49 mag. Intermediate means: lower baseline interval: 13.4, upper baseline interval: 11.9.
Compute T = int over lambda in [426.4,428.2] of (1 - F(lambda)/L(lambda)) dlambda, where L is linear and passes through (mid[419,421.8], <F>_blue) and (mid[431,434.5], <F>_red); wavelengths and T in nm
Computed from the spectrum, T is 0.34 nm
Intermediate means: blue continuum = 12.3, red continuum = 15.2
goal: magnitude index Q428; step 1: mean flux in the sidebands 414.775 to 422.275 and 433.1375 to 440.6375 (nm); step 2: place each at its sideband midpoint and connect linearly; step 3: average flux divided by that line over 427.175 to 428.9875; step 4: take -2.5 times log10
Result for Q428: 0.27 mag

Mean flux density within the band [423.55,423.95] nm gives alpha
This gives 9.79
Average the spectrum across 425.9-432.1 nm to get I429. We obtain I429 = 12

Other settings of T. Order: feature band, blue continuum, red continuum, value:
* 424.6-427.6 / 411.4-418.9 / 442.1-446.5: 0.98 nm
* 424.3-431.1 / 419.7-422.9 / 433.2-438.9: 0.64 nm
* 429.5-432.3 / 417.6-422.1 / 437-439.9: 0.37 nm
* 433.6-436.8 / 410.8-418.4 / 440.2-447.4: 0.23 nm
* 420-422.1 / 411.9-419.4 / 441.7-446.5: 0.45 nm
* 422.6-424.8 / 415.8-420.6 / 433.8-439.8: 0.97 nm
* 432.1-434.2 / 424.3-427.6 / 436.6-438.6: -0.31 nm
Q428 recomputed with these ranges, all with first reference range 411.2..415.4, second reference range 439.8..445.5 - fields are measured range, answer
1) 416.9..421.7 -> 0.080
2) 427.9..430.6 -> 0.328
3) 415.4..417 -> -0.063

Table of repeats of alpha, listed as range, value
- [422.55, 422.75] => 2.35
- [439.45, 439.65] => 18.2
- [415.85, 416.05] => 14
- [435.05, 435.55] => 15.4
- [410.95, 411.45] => 12.1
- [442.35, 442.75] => 18.1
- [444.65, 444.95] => 21.8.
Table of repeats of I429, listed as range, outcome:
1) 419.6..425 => 9.3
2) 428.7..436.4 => 14.4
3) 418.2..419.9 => 13.4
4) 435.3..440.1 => 16.4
